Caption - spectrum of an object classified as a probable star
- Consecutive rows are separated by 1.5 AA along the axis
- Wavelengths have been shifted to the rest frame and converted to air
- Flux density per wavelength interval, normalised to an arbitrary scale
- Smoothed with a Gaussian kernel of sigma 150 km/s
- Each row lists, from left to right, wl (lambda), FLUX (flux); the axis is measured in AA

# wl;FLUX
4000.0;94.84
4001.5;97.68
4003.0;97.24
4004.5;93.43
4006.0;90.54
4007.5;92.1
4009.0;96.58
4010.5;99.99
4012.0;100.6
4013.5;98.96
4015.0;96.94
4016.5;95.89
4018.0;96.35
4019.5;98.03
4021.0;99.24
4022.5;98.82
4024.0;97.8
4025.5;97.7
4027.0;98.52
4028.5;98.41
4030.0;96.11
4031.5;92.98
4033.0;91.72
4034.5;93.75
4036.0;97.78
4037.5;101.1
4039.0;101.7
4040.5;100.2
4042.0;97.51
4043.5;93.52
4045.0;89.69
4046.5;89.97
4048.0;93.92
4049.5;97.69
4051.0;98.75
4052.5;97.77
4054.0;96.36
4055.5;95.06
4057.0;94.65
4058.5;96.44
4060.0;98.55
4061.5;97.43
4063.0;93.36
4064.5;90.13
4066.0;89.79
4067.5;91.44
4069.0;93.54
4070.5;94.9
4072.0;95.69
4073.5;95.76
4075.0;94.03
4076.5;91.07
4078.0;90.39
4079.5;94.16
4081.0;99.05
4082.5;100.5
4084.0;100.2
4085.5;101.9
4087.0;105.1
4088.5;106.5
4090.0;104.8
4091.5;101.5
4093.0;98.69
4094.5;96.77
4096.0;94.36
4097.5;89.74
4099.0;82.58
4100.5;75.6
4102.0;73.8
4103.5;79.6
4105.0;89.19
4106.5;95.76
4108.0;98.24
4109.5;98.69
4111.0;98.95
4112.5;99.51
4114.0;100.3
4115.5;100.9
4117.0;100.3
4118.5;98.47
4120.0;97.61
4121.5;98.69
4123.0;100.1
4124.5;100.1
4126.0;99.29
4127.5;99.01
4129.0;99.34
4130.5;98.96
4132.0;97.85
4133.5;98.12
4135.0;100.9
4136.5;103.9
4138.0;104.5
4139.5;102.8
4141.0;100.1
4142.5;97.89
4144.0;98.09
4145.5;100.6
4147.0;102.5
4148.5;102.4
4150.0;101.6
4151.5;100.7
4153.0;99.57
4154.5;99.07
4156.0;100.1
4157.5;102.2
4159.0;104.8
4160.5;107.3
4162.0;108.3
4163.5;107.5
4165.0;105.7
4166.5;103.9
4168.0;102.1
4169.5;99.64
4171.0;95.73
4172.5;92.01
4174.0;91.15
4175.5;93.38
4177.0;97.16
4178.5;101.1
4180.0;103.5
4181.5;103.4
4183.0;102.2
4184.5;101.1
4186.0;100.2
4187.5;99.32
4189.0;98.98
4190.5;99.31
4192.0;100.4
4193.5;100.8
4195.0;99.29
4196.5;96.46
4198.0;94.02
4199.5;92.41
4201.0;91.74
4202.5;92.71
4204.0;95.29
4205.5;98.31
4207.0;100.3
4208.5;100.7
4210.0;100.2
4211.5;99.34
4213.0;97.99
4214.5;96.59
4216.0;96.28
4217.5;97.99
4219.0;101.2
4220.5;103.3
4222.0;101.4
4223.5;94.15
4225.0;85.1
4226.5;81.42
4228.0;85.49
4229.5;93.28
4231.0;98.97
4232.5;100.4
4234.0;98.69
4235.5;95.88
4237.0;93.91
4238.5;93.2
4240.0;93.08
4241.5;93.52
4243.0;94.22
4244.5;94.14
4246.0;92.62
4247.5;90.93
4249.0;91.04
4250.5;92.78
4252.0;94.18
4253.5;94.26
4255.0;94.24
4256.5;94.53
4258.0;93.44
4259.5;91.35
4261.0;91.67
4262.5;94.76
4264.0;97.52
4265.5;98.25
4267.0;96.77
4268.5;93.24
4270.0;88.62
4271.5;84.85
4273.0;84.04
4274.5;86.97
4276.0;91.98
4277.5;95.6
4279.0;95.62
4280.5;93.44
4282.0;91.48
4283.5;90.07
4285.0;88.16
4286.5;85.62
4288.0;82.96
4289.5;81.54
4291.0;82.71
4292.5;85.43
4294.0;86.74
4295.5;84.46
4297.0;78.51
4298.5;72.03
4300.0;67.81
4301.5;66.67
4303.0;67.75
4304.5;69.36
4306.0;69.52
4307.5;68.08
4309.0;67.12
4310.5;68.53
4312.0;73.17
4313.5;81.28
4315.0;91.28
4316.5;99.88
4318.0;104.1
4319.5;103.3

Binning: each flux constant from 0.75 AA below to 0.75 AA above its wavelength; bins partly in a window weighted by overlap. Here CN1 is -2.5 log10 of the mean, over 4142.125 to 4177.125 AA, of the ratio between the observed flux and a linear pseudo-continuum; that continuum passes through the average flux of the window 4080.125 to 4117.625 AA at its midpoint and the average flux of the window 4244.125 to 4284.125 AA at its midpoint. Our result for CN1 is -0.07 mag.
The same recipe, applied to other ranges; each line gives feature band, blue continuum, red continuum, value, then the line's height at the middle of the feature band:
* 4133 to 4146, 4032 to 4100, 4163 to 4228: -0.04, 97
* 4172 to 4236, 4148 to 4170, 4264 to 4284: 0.02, 98.7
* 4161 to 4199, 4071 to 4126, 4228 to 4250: -0.06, 94.9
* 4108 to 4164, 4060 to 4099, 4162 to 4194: -0.03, 98.5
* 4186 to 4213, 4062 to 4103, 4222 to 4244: -0.05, 93.5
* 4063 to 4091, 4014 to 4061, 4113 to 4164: 0.02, 98.3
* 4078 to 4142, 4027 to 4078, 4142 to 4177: 0.01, 98.1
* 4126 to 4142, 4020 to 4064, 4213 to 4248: -0.05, 95.6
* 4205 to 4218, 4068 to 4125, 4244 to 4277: -0.06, 93.4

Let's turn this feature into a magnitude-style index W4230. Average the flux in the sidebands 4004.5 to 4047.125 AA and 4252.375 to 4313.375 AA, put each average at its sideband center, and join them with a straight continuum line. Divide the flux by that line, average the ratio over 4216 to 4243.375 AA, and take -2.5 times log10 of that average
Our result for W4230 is -0.091 mag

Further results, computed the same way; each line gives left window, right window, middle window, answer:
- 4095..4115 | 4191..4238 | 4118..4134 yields -0.081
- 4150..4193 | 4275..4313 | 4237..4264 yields -0.070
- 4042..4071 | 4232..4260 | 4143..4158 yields -0.071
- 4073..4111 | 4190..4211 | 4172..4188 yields -0.022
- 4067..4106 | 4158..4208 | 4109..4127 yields -0.041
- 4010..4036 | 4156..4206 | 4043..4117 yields 0.035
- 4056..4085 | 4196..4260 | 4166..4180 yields -0.030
